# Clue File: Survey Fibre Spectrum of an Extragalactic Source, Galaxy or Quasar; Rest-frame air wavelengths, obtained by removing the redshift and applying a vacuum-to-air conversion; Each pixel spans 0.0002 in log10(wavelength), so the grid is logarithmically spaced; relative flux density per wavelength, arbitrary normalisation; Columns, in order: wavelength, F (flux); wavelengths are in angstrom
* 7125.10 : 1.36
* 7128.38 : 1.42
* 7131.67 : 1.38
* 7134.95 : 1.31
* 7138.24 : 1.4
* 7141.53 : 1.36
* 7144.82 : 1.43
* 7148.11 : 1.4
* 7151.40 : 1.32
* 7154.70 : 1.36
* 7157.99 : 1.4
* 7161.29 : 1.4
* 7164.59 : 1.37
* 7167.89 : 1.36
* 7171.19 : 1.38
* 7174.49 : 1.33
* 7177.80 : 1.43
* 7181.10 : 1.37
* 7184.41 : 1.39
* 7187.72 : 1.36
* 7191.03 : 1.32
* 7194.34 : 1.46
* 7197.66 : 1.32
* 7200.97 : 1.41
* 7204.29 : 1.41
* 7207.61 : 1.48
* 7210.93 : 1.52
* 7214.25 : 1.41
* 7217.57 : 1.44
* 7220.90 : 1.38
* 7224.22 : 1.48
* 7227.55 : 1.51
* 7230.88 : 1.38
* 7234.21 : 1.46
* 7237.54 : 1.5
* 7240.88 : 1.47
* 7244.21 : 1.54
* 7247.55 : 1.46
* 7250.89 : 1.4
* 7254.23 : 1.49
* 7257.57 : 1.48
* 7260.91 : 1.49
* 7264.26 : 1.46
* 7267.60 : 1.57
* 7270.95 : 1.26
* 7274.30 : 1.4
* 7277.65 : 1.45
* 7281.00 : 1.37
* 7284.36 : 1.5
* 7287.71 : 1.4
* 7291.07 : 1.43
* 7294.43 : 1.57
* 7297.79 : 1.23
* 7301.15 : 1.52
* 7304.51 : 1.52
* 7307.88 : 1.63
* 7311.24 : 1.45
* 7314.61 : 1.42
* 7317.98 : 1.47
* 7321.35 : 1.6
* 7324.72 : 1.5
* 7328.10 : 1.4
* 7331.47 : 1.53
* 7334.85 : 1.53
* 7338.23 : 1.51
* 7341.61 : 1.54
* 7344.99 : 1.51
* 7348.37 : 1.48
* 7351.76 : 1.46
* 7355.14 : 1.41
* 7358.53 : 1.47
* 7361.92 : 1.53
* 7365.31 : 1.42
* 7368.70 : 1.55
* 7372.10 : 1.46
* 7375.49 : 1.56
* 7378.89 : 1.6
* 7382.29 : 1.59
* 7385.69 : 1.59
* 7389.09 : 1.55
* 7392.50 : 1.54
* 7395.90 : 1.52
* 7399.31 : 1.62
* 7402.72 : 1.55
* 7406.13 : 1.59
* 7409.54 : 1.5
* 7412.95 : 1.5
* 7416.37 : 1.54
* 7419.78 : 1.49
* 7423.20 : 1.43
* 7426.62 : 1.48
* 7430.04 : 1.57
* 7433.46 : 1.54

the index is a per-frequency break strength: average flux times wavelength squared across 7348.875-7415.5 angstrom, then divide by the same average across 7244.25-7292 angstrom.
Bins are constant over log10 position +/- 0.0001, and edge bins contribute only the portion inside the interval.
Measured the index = 1.1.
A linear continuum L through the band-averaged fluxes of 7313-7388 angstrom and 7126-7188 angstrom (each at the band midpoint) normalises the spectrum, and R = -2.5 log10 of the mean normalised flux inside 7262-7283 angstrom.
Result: 0.03 mag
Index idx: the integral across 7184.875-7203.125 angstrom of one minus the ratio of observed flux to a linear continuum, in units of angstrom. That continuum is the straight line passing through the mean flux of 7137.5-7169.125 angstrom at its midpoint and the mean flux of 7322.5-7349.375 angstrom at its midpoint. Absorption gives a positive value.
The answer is 0.4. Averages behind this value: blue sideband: 1.38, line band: 1.38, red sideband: 1.5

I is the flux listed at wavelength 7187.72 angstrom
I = 1.36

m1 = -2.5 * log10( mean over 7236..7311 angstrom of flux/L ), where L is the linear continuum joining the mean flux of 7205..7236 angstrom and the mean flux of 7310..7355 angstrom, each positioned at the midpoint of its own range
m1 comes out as 0.01 mag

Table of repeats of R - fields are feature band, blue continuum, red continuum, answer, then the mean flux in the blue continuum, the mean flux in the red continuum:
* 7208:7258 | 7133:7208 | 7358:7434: -0.030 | 1.38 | 1.53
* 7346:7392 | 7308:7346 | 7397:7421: 0.006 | 1.5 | 1.54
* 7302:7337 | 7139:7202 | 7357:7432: -0.019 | 1.38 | 1.53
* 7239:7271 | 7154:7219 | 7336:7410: -0.021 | 1.4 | 1.53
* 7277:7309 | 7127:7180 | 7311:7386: 0.006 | 1.38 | 1.5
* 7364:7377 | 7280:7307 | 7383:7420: 0.015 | 1.45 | 1.55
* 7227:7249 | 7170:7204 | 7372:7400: -0.035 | 1.38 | 1.56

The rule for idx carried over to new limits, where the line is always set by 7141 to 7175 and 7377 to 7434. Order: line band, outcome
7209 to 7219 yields -0.3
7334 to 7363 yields 0.2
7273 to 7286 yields 0.2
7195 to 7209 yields 0.0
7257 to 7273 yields 0.0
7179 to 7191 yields 0.2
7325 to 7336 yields 0.0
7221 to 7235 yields -0.3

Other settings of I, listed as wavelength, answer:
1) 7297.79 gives 1.23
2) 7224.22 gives 1.48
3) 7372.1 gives 1.46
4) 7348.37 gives 1.48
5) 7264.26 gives 1.46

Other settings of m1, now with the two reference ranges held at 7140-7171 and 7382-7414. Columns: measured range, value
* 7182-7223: 0.00 mag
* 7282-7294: 0.02 mag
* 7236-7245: -0.04 mag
